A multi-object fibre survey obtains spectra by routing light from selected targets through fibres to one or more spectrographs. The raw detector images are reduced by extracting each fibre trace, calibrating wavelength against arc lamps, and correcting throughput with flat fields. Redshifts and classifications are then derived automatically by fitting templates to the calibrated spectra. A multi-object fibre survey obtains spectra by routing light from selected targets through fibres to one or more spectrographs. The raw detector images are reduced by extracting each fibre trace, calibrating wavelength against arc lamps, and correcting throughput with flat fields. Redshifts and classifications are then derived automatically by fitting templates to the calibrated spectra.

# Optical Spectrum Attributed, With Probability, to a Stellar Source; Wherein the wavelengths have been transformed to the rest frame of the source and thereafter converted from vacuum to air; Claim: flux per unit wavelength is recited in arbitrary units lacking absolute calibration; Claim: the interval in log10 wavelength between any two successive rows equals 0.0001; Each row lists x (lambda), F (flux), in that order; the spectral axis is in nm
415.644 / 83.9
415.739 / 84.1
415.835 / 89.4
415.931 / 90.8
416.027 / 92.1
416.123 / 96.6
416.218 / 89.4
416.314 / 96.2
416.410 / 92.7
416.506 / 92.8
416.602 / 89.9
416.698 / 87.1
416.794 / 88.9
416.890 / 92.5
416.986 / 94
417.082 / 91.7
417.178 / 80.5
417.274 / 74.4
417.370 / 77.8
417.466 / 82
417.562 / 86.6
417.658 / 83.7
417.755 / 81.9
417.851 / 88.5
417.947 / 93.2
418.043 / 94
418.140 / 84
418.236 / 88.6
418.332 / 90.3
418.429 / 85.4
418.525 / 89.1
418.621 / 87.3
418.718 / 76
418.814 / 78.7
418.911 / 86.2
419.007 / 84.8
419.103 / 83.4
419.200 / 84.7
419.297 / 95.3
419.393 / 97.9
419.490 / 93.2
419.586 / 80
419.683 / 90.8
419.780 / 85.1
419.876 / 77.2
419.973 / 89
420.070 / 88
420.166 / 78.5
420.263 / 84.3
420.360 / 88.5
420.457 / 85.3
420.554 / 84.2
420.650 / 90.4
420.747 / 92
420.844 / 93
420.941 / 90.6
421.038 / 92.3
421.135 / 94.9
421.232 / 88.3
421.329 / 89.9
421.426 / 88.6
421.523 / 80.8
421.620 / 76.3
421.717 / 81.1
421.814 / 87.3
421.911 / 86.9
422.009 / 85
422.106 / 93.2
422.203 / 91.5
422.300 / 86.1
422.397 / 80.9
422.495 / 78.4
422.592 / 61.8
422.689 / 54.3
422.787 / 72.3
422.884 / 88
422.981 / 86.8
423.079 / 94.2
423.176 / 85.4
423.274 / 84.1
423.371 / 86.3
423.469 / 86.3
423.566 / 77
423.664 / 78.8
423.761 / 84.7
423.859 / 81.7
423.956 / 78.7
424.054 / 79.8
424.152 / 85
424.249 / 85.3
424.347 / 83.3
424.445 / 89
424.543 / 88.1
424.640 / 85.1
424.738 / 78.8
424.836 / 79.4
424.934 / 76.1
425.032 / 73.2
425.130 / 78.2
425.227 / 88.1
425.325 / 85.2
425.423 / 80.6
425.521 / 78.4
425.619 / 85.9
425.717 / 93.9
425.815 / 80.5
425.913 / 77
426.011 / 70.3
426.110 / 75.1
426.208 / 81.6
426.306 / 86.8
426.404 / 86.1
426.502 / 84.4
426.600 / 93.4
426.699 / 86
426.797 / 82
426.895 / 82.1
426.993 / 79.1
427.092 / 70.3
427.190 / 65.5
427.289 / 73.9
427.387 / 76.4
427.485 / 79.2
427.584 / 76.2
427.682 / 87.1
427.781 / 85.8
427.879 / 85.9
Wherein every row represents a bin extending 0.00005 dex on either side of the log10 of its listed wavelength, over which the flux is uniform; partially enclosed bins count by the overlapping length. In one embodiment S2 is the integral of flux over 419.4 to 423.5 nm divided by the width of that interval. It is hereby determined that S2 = 85.1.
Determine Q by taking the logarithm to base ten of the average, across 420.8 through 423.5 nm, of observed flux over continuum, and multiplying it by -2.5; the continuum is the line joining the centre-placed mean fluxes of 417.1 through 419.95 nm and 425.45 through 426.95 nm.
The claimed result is 0.00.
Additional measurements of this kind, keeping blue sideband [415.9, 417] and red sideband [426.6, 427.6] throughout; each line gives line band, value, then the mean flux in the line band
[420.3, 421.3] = -0.046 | 89.9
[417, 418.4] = 0.055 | 85.7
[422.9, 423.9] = -0.025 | 84.7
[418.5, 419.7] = 0.022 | 86.6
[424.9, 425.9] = -0.025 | 82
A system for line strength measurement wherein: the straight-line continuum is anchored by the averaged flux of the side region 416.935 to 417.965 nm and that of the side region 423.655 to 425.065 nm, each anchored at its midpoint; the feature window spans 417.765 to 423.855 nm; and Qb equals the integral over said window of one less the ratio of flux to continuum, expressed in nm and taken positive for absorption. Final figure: -0.15 nm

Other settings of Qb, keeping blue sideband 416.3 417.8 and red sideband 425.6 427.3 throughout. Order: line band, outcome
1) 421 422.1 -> -0.036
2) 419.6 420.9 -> -0.027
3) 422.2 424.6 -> 0.029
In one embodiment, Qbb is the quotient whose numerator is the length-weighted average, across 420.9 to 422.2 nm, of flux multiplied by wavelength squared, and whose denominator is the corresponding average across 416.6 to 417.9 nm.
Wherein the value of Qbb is 1.04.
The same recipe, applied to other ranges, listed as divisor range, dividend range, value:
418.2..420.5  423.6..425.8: 0.98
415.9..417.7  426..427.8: 0.95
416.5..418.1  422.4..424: 0.95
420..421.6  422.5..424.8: 0.94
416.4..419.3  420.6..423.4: 1.00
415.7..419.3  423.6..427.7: 0.97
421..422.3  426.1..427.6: 0.94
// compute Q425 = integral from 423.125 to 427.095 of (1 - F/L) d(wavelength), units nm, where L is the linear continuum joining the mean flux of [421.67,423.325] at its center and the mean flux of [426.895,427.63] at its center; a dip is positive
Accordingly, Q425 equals -0.22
